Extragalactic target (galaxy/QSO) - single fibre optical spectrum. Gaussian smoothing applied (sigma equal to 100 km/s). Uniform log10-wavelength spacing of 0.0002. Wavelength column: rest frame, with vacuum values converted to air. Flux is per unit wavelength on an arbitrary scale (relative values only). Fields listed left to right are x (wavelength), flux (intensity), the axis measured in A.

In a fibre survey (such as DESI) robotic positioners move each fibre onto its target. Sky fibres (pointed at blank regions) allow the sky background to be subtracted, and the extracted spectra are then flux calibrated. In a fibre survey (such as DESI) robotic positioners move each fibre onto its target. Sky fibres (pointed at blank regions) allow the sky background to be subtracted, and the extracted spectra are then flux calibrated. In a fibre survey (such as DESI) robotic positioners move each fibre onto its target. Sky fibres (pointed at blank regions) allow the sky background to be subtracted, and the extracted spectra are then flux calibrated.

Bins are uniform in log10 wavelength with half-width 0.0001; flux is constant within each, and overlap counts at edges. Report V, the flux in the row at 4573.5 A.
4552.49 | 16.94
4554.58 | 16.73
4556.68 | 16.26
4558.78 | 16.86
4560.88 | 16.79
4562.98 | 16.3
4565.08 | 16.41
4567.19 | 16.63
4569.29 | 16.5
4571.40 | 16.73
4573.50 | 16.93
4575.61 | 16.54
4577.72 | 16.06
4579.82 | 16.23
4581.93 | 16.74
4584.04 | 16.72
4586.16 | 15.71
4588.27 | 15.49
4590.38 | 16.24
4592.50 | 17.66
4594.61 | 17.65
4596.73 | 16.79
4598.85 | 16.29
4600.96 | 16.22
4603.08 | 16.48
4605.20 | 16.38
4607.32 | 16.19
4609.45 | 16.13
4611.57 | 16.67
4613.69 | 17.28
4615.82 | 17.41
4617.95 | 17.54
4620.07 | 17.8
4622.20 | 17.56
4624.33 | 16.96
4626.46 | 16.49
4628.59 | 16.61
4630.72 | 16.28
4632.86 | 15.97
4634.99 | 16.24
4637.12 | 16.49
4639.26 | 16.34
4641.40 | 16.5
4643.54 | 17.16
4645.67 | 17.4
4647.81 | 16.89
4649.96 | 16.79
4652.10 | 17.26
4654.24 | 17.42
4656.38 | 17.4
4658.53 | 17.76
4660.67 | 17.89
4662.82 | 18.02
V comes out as 16.93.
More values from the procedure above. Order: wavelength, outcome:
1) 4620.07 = 17.8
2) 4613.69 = 17.28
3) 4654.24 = 17.42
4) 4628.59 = 16.61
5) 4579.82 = 16.23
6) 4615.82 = 17.41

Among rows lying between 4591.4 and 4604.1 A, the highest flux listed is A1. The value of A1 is 17.66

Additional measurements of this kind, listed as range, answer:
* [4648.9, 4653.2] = 17.26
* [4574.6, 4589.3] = 16.74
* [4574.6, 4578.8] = 16.54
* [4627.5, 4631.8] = 16.61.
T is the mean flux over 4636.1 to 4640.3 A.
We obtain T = 16.4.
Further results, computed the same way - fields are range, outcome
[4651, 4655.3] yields 17.4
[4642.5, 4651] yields 17.1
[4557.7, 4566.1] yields 16.6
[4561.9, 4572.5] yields 16.5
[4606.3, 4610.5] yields 16.1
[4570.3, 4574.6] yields 16.8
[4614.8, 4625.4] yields 17.5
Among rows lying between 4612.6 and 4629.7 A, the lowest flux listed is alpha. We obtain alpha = 16.49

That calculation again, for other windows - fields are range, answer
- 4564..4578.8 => 16.06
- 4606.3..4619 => 16.13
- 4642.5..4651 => 16.79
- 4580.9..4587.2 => 15.71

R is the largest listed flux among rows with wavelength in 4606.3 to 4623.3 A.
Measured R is 17.8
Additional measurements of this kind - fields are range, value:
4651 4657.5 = 17.42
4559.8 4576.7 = 16.93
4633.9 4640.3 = 16.49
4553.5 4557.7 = 16.73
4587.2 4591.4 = 16.24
